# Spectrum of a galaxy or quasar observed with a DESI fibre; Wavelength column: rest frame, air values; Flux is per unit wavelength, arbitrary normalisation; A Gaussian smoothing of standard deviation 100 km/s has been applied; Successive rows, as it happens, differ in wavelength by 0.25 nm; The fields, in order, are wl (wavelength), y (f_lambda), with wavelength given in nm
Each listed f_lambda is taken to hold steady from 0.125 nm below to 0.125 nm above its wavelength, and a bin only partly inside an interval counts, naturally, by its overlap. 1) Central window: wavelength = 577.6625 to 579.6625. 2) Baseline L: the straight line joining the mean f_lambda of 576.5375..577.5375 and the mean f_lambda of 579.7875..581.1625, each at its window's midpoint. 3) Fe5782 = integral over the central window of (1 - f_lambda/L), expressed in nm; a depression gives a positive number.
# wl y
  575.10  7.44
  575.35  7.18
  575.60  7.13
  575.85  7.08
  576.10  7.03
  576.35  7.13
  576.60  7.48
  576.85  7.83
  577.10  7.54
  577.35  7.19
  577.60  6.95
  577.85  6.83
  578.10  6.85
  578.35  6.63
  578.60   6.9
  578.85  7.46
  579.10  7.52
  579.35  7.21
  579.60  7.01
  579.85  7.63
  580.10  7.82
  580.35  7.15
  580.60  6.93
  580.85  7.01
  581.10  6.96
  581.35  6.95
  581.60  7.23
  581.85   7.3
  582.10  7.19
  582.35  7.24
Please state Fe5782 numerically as 0.09 nm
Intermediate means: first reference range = 7.48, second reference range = 7.25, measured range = 7.05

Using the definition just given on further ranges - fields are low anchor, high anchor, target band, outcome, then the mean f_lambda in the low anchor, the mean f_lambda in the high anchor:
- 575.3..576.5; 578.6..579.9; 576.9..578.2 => 0.02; 7.11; 7.31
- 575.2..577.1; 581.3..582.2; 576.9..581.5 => 0.05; 7.29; 7.19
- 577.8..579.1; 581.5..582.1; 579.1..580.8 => -0.04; 7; 7.25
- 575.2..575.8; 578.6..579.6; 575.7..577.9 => -0.01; 7.16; 7.29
